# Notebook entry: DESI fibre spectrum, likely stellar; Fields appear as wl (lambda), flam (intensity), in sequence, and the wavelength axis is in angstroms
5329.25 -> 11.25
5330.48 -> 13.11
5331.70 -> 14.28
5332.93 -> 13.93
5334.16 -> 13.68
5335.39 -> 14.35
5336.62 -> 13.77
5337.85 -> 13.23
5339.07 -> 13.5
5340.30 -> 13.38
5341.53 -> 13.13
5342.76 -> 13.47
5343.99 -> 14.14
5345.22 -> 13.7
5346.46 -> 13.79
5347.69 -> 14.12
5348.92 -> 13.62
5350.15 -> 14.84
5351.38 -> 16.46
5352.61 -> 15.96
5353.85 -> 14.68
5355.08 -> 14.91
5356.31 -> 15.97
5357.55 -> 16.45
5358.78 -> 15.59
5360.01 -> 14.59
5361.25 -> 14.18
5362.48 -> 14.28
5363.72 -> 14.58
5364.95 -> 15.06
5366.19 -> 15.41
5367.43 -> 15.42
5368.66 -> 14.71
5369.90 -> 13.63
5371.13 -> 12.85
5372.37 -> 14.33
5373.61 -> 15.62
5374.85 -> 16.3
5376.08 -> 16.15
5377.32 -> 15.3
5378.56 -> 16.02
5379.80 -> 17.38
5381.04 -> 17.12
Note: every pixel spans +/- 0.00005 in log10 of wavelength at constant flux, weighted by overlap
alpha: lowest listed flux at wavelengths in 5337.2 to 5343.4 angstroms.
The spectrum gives 13.13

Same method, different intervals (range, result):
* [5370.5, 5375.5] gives 12.85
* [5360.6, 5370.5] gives 13.63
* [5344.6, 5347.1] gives 13.7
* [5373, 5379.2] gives 15.3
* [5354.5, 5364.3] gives 14.18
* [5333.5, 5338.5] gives 13.23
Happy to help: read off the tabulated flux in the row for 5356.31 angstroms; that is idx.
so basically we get 15.97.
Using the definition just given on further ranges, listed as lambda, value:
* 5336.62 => 13.77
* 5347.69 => 14.12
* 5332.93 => 13.93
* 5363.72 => 14.58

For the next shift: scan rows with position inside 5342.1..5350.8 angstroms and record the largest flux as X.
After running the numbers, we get 14.84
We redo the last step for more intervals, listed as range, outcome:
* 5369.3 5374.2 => 15.62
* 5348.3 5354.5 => 16.46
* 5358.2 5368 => 15.59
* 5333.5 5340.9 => 14.35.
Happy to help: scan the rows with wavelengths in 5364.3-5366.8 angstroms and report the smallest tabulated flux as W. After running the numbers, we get 15.06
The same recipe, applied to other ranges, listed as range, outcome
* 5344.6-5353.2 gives 13.62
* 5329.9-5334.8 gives 13.11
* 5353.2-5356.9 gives 14.68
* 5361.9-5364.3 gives 14.28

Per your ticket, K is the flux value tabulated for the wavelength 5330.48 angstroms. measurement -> 13.11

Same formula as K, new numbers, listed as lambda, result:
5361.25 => 14.18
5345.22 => 13.7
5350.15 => 14.84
